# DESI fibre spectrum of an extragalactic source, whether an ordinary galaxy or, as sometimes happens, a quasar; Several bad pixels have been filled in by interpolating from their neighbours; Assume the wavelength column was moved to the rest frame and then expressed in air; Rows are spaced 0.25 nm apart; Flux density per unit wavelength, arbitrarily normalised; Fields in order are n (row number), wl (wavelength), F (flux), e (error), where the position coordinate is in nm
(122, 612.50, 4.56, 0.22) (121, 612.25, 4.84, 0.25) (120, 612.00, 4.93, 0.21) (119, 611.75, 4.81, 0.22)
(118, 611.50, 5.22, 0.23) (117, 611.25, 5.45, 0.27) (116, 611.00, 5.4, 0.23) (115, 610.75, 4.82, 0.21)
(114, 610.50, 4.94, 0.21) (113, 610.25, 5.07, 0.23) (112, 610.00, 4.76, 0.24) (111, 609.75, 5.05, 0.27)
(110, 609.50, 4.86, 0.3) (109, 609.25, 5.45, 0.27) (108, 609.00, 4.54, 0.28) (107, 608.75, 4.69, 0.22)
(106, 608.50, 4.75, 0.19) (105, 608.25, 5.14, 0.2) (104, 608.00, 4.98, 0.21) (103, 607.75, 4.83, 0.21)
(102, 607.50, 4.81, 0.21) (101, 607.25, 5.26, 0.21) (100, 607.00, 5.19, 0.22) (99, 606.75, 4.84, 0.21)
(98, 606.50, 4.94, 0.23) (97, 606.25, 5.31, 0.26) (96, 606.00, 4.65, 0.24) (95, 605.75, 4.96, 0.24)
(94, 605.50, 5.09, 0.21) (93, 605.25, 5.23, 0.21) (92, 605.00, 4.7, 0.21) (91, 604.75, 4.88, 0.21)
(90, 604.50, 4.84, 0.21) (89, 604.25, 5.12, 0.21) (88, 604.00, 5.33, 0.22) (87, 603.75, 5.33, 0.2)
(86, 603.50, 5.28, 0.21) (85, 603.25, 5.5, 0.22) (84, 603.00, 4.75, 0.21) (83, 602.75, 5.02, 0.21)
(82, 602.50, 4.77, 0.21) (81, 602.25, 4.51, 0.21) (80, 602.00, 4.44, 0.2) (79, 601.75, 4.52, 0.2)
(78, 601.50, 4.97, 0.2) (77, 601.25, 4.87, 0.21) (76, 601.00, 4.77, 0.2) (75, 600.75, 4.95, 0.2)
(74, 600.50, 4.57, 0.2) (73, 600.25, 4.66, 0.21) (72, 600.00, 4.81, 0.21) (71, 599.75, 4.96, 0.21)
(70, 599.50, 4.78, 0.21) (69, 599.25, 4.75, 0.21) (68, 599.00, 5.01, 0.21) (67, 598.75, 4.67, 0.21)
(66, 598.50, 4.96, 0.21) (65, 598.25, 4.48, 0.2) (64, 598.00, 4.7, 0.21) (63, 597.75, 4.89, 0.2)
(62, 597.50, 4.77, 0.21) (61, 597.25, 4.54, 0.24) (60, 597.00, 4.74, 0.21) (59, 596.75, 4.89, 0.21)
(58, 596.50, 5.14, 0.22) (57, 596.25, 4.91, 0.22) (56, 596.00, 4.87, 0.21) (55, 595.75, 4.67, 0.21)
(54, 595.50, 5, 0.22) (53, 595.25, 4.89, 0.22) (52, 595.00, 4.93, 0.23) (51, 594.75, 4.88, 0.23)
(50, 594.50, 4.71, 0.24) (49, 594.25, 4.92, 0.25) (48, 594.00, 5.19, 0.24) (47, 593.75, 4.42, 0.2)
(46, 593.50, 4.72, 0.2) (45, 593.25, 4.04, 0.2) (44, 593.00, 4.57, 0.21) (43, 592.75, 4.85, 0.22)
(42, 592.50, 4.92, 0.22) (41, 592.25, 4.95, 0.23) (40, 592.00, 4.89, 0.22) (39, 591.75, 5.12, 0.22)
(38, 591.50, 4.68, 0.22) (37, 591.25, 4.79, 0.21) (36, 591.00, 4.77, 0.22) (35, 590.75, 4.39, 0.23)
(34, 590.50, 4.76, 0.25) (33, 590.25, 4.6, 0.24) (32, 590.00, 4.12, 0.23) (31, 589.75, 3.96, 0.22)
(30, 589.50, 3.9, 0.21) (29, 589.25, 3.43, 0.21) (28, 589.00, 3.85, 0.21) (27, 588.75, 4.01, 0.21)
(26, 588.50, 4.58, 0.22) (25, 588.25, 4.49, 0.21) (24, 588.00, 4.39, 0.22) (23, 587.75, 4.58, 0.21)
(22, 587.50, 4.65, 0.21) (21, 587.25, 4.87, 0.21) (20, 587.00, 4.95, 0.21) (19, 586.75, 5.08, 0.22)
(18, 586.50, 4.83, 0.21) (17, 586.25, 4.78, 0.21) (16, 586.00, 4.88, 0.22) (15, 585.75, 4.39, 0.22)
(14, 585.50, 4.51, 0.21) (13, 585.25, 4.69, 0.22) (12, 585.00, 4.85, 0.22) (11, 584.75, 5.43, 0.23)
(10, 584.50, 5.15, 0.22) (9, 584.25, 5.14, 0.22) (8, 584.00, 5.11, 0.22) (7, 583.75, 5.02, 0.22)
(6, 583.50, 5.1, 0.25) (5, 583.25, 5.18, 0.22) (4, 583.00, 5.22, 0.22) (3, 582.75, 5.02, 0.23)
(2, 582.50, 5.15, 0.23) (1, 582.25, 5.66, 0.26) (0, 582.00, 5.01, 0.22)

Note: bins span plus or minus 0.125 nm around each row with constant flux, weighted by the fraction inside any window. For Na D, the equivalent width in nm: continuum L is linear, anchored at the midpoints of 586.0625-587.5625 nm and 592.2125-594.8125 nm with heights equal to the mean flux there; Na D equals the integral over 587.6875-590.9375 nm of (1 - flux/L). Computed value 0.39 nm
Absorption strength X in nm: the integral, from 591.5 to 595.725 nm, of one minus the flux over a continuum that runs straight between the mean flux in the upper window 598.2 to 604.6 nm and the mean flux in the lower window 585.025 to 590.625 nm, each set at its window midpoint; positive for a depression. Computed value -0.15 nm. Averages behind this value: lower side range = 4.47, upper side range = 4.87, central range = 4.81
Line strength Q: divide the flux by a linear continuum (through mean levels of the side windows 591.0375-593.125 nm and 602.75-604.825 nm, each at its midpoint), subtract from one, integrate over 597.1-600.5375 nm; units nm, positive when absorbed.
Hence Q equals 0.17 nm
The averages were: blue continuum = 4.84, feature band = 4.76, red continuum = 5.13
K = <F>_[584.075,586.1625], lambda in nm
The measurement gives 4.88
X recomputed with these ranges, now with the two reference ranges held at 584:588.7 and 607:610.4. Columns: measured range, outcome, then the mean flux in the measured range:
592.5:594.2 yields 0.06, 4.67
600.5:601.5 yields 0.01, 4.84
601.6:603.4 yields 0.04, 4.8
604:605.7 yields -0.03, 5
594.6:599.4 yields 0.04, 4.82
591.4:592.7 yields -0.02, 4.91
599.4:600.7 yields 0.03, 4.77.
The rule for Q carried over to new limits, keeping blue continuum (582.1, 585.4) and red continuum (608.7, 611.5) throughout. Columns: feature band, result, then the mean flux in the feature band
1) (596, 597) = 0.03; 4.94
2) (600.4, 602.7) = 0.15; 4.72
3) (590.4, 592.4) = 0.12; 4.8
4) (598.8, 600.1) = 0.05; 4.85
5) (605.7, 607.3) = 0.01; 5.01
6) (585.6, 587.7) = 0.13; 4.79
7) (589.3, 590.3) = 0.20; 4.06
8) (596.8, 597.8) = 0.07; 4.74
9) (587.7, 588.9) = 0.17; 4.39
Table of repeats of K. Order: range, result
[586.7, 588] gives 4.77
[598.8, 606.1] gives 4.9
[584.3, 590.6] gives 4.56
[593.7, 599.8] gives 4.83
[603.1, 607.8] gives 5.06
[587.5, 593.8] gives 4.48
